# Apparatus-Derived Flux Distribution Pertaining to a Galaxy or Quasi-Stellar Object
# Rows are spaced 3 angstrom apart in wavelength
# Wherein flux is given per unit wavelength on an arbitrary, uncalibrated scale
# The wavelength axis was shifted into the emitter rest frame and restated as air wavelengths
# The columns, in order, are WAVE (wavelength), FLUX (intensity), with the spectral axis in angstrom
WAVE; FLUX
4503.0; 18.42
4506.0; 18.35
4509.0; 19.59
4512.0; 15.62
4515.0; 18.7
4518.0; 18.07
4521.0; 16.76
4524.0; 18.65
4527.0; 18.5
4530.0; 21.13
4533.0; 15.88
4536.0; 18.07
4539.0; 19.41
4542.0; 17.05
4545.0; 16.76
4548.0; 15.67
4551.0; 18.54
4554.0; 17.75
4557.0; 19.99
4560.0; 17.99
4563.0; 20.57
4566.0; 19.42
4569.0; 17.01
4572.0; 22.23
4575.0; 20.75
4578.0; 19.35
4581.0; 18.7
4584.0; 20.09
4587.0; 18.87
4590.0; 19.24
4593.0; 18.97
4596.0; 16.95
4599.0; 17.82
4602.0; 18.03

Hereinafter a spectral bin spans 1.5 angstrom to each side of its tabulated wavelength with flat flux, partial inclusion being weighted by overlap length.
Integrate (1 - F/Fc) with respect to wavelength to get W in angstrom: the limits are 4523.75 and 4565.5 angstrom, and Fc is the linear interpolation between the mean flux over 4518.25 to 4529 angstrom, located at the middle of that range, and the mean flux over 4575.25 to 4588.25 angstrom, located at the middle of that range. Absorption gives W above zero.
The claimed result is 0.6 angstrom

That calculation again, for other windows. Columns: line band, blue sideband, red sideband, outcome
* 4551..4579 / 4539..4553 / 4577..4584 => -1.6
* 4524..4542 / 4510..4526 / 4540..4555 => -1.1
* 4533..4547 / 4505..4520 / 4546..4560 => 0.3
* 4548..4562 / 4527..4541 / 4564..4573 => 0.6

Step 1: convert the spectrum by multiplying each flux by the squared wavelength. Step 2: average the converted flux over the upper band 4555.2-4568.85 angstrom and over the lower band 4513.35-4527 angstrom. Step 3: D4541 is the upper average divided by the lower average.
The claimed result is 1.08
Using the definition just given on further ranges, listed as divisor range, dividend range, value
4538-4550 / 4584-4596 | 1.12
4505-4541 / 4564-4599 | 1.08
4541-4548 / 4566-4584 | 1.20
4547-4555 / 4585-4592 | 1.12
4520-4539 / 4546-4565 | 1.02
